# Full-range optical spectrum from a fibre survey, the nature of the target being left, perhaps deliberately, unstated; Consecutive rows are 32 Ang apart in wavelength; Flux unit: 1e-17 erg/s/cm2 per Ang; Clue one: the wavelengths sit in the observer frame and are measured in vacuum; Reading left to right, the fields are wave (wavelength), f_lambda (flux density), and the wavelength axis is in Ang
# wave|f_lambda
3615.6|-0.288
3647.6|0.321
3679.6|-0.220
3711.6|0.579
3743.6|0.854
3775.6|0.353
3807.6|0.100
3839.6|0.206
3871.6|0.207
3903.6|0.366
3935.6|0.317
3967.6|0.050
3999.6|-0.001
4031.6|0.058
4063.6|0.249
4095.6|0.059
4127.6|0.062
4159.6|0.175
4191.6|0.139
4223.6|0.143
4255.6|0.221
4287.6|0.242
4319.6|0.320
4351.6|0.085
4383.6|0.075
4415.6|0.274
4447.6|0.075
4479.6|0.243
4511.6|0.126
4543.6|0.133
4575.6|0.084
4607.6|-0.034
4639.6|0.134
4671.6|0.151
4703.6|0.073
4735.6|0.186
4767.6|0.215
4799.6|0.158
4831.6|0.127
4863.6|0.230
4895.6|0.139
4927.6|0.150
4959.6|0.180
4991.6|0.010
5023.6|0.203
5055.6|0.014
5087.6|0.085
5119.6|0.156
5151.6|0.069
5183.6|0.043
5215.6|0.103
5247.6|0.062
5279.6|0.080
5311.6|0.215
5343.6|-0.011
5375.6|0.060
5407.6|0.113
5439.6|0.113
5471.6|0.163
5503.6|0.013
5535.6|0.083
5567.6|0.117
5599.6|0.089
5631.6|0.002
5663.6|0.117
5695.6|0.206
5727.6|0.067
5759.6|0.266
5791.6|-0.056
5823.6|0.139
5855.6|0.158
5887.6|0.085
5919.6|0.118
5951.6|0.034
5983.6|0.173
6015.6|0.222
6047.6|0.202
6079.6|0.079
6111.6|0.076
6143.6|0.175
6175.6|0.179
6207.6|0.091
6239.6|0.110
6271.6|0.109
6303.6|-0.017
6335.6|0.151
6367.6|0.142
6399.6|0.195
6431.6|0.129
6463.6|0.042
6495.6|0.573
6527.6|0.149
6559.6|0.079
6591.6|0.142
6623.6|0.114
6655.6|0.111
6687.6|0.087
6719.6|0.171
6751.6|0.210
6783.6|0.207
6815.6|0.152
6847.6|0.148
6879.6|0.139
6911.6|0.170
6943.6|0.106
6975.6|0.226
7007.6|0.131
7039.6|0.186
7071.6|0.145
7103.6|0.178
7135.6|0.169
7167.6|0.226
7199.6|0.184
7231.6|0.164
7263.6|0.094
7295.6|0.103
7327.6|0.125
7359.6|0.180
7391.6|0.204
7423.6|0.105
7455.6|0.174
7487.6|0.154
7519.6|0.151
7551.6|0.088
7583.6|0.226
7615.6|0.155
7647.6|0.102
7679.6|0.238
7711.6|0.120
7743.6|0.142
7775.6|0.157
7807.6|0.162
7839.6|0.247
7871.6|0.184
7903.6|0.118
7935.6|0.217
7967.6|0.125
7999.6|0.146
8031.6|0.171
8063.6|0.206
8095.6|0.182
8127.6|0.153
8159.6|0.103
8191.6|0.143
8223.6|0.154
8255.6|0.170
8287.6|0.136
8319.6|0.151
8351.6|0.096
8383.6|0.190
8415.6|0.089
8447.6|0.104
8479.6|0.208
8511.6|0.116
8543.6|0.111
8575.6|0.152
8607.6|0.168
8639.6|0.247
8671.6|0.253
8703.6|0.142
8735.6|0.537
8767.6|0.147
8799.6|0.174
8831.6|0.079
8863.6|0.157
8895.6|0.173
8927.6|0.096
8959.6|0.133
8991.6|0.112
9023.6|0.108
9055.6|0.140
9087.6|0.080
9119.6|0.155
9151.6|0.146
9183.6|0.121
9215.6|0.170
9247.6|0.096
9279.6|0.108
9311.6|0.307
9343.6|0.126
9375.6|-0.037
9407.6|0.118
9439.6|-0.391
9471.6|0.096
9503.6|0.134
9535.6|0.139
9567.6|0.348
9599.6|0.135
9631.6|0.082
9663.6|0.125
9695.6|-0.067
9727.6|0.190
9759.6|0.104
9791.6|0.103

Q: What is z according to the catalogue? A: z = 0.74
